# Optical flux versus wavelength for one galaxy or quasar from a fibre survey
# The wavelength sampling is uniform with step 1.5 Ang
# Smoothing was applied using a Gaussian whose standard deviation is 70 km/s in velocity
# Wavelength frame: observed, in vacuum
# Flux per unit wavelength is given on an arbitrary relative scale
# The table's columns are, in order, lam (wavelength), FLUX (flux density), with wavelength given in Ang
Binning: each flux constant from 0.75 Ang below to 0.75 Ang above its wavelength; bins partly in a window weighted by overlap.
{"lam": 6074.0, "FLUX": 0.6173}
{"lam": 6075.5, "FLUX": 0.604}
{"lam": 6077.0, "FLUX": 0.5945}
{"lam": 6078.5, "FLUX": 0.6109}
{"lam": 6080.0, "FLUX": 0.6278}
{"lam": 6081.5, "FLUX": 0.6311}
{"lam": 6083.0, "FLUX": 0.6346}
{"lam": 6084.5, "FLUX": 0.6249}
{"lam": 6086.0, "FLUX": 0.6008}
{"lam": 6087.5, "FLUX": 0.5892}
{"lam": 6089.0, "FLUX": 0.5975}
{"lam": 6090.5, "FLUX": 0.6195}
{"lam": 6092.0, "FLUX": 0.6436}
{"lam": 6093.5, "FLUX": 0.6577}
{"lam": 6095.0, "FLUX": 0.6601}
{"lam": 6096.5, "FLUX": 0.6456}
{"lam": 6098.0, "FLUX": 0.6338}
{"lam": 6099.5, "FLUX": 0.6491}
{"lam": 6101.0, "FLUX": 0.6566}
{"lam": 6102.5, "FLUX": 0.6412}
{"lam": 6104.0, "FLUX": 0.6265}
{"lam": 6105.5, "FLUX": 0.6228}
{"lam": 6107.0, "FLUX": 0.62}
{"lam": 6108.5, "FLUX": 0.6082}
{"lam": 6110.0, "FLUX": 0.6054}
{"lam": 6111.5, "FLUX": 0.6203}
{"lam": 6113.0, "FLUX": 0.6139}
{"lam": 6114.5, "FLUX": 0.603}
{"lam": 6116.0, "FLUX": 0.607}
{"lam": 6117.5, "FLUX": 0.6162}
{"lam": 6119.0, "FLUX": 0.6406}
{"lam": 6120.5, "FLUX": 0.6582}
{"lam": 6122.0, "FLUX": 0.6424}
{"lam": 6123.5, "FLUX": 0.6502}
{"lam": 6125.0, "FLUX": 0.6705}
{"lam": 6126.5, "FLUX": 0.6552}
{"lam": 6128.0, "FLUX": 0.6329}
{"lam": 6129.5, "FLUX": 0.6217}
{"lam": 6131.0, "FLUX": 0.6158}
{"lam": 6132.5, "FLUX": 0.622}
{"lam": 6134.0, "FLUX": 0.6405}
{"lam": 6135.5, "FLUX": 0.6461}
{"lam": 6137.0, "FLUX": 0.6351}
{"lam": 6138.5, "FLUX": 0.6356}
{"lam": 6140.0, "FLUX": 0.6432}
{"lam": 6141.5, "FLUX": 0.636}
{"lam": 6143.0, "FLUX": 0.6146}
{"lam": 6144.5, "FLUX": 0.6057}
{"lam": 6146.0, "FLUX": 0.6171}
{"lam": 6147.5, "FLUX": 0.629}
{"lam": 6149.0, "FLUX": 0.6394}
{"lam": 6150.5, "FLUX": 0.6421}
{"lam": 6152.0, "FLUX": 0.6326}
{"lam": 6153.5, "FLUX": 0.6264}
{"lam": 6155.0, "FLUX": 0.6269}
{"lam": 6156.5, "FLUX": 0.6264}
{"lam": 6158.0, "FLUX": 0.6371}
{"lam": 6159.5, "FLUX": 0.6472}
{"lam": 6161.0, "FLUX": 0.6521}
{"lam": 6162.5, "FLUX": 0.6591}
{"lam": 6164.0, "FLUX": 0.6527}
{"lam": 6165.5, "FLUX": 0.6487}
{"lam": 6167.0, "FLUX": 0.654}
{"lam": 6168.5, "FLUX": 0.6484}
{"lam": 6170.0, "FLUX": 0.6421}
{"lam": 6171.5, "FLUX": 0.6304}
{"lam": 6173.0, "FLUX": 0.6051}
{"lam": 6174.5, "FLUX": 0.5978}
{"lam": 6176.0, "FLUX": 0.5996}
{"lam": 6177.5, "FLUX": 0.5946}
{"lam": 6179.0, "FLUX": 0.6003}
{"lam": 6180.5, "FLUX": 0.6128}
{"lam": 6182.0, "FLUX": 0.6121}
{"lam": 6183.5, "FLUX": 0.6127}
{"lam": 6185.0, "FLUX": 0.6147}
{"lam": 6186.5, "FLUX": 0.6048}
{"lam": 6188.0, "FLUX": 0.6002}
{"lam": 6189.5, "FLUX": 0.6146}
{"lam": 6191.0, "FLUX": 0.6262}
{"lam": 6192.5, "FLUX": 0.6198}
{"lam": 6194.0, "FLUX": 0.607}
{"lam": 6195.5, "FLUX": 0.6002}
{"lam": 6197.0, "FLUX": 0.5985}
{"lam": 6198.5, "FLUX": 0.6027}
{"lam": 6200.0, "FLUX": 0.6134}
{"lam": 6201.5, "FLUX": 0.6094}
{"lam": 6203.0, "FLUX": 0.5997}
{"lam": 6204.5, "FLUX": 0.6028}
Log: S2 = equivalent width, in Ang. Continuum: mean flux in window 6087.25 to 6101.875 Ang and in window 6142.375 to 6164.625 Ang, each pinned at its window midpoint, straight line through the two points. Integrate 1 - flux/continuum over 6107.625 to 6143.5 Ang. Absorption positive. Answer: 0.26 Ang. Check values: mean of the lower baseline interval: 0.637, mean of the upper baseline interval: 0.634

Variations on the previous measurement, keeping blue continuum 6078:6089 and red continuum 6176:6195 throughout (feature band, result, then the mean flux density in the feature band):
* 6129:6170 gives -1.6 Ang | 0.636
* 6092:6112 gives -0.7 Ang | 0.635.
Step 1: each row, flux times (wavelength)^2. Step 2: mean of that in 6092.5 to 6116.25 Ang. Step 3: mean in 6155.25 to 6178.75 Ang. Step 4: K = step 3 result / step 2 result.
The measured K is 1.02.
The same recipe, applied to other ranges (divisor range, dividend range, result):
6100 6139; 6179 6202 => 0.99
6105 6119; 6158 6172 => 1.07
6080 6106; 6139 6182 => 1.02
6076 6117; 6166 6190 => 1.01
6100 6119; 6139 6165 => 1.04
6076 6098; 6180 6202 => 1.01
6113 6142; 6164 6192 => 0.99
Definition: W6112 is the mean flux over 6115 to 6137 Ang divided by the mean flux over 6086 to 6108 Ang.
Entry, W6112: 1.0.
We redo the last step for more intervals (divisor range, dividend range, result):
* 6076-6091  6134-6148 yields 1.03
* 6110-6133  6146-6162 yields 1.01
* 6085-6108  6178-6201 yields 0.97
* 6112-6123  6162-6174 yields 1.02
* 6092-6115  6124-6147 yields 1.00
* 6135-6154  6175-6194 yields 0.97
